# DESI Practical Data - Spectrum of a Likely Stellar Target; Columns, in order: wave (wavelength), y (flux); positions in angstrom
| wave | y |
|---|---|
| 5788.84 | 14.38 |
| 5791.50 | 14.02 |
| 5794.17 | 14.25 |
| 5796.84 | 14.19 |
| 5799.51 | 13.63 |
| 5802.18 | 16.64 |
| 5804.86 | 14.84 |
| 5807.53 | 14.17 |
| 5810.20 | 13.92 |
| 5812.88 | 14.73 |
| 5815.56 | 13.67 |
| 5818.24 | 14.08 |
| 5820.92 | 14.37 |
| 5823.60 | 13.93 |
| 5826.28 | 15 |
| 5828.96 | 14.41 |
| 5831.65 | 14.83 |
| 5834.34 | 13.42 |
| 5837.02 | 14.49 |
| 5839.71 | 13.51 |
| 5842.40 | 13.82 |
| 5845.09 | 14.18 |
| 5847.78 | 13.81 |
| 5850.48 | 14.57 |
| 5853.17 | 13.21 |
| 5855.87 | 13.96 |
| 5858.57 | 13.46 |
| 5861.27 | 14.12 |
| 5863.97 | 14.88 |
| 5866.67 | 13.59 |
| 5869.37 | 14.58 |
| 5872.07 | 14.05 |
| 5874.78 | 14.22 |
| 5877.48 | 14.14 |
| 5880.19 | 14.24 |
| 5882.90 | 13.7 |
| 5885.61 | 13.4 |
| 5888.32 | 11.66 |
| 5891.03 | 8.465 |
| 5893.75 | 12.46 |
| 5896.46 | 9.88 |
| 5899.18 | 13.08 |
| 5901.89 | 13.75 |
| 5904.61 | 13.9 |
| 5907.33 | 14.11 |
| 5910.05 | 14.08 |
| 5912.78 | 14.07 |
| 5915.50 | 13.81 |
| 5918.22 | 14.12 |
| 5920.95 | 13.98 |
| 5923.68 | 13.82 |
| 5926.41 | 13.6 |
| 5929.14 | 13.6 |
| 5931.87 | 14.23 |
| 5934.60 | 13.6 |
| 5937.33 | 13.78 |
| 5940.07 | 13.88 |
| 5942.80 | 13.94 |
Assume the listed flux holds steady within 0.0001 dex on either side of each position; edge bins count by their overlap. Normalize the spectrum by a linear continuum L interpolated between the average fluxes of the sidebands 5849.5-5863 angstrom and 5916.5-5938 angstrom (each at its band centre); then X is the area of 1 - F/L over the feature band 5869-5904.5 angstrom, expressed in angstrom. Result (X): 2.5 angstrom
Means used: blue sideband 13.9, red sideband 13.8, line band 12.9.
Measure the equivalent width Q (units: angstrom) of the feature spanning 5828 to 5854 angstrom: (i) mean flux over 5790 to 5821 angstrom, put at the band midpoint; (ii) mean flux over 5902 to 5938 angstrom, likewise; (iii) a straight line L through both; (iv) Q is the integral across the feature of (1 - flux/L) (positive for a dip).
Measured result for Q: 0.35 angstrom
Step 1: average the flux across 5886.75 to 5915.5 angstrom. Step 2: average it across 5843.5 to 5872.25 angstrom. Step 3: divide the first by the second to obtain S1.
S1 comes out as 0.9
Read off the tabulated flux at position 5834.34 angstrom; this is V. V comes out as 13.42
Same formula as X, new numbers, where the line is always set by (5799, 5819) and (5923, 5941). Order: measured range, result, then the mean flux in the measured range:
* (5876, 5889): 0.50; 13.5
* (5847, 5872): 0.32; 14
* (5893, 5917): 1.16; 13.3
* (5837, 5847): 0.27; 13.9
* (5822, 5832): -0.08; 14.5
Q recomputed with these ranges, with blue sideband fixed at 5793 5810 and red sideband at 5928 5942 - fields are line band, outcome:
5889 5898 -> 2.3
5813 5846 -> 0.6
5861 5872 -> -0.1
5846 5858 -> 0.4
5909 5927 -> 0.0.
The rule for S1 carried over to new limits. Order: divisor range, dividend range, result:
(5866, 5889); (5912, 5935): 1.01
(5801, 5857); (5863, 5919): 0.93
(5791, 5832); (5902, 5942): 0.96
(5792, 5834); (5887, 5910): 0.85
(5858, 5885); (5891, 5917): 0.92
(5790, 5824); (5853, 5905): 0.92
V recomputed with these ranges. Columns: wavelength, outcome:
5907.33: 14.11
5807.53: 14.17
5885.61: 13.4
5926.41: 13.6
